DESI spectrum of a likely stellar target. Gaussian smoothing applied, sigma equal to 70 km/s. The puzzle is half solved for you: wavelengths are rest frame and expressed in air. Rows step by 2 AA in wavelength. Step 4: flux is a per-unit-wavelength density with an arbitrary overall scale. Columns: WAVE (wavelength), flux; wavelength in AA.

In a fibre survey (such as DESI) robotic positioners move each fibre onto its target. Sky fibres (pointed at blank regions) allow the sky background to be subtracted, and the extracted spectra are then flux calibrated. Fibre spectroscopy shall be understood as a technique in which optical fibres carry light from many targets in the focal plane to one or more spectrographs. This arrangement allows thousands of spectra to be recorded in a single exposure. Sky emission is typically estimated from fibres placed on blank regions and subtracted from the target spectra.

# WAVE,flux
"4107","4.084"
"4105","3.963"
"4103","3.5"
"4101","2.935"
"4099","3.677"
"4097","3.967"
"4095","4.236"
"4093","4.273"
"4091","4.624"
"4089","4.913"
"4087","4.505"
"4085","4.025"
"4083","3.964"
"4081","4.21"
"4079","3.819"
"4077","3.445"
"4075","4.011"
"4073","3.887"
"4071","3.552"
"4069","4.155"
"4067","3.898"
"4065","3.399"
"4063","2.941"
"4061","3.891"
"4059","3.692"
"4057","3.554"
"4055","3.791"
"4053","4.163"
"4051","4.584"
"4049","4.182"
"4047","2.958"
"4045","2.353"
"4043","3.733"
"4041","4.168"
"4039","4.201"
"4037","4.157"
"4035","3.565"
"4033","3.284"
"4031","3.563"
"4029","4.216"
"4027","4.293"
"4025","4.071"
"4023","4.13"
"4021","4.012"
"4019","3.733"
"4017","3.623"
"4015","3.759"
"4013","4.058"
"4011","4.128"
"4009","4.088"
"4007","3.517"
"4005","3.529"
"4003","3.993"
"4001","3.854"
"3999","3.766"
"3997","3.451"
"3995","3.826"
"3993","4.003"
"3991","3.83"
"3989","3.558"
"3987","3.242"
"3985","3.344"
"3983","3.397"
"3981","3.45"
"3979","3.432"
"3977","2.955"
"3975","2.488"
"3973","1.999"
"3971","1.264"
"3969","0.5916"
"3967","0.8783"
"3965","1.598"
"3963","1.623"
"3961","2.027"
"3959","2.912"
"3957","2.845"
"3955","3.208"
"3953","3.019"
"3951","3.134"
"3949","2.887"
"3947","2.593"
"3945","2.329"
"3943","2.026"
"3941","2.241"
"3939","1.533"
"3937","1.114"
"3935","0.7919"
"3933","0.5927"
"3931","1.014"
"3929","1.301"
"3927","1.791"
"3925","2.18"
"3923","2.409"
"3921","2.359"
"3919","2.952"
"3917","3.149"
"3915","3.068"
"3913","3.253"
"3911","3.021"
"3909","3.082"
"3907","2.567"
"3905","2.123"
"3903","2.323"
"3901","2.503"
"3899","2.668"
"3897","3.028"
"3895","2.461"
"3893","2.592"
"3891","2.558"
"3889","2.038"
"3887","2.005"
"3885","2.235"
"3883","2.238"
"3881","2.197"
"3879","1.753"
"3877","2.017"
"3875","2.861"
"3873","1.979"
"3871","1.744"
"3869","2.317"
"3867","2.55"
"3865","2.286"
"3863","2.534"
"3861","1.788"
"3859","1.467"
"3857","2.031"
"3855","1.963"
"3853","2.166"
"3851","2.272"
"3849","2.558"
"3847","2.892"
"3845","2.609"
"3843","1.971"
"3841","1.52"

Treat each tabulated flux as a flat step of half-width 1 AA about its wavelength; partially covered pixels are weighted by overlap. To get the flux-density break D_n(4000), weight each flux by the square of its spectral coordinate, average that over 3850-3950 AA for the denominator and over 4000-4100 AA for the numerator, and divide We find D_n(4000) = 1.89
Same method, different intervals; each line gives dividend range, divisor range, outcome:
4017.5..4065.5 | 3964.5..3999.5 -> 1.37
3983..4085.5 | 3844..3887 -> 1.87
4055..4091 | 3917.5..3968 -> 2.01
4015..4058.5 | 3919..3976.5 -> 2.02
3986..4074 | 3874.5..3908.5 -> 1.71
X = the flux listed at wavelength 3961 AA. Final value 2.027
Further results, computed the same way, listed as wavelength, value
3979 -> 3.432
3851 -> 2.272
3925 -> 2.18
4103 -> 3.5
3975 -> 2.488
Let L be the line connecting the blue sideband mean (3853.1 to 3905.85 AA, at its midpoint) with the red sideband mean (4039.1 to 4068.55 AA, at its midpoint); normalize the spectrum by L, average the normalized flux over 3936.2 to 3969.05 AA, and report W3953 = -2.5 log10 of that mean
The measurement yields 0.277 mag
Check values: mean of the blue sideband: 2.24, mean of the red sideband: 3.69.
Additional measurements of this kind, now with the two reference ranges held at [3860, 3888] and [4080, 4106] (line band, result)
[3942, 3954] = 0.06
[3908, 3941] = 0.22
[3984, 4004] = -0.15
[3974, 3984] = -0.02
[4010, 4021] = -0.14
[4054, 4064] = 0.06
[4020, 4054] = -0.08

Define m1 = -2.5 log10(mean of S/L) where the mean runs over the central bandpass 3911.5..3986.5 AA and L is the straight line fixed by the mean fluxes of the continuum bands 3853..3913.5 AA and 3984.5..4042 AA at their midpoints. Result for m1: 0.33 mag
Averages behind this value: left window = 2.33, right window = 3.83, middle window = 2.28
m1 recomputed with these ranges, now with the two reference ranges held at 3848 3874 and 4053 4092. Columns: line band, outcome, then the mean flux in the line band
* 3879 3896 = 0.04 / 2.26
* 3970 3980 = 0.26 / 2.43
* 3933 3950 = 0.45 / 1.86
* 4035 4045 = -0.06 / 3.84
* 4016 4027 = -0.14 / 3.95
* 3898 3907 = 0.02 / 2.42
